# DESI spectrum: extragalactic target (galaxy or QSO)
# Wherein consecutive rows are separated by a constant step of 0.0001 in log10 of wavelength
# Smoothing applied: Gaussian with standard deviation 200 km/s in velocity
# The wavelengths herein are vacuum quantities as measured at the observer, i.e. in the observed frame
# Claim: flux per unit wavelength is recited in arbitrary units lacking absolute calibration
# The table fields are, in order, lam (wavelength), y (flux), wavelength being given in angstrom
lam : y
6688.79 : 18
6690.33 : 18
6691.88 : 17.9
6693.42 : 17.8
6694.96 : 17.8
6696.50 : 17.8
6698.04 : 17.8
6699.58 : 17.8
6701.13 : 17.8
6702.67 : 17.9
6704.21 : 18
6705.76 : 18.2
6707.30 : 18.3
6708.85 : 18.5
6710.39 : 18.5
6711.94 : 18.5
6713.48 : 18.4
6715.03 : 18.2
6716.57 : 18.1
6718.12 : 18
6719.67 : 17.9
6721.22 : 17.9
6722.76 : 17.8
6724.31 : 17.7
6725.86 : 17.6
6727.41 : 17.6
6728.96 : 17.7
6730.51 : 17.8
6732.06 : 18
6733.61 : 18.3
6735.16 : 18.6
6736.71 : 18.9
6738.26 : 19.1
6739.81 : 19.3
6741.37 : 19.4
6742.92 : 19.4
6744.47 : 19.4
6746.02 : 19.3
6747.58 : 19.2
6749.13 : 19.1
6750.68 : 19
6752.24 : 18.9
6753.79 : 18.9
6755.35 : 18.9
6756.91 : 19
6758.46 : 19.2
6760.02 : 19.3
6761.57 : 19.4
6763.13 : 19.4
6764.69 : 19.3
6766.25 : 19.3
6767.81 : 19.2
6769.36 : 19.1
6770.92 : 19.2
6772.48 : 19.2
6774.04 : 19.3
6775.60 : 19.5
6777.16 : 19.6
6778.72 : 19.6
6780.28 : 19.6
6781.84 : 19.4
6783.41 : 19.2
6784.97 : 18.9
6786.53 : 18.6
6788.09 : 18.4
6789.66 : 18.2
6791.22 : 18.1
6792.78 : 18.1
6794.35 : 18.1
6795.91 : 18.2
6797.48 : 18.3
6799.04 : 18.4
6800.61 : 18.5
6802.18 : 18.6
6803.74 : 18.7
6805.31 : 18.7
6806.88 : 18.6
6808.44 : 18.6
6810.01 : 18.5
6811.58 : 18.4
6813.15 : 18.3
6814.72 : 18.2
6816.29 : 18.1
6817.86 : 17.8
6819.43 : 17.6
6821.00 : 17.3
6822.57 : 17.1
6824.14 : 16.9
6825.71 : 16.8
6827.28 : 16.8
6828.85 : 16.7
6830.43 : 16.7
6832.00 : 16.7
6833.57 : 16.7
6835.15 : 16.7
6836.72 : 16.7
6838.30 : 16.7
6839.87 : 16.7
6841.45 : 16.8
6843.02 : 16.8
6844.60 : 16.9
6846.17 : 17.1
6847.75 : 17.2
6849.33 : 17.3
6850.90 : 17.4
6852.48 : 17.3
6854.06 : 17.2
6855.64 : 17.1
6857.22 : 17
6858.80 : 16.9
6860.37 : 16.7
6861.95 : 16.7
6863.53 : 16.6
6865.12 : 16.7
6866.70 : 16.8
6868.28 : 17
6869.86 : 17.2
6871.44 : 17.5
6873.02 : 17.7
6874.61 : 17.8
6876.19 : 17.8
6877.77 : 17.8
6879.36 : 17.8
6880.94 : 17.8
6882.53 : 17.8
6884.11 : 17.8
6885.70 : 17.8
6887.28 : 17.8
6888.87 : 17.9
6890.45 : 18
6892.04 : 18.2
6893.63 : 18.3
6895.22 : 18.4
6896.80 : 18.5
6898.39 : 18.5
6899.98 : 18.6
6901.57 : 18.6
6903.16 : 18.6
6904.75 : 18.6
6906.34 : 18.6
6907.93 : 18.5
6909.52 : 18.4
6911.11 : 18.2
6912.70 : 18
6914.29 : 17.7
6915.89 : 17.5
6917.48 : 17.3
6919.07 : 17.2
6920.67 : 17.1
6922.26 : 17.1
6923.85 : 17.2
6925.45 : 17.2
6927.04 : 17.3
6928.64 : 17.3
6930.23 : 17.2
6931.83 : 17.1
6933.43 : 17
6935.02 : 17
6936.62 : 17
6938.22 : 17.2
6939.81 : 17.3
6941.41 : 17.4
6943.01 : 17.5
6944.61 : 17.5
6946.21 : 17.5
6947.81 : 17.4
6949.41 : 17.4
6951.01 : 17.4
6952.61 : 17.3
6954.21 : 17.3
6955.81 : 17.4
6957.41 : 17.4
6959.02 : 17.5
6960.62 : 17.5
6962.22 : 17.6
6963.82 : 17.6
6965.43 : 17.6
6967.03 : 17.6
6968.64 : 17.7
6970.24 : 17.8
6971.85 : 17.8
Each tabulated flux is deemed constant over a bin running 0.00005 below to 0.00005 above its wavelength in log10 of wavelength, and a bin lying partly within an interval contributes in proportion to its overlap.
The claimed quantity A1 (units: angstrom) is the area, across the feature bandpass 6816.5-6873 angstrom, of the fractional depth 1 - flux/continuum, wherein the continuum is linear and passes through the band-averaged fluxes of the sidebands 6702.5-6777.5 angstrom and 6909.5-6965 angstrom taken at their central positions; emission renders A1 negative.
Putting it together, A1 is 3.16 angstrom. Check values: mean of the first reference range 18.7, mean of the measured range 17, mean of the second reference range 17.4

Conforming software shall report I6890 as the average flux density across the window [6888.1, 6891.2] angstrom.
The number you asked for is 18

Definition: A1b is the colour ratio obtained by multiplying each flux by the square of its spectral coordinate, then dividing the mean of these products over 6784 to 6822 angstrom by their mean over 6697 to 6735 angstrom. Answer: 1.0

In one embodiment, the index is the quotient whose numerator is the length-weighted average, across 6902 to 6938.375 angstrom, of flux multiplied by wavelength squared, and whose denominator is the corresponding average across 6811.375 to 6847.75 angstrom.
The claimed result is 1.05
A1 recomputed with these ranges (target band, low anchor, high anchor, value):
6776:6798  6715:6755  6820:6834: -1.5 angstrom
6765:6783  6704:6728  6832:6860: -1.8 angstrom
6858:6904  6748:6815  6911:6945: 0.2 angstrom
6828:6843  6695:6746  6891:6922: 1.2 angstrom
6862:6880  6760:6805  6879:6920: 1.0 angstrom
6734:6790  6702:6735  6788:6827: -3.4 angstrom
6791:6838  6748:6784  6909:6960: 2.4 angstrom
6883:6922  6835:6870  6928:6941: -2.3 angstrom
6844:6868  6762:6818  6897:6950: 1.6 angstrom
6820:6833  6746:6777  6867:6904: 1.2 angstrom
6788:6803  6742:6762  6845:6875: 0.0 angstrom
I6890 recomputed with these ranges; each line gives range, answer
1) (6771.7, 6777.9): 19.4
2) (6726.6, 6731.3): 17.7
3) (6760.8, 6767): 19.3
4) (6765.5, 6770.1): 19.2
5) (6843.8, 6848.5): 17.1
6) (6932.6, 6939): 17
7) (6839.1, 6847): 16.9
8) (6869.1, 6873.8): 17.5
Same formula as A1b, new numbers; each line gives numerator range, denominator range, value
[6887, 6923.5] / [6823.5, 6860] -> 1.09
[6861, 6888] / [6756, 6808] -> 0.95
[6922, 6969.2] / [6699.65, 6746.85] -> 1.01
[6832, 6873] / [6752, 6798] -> 0.91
